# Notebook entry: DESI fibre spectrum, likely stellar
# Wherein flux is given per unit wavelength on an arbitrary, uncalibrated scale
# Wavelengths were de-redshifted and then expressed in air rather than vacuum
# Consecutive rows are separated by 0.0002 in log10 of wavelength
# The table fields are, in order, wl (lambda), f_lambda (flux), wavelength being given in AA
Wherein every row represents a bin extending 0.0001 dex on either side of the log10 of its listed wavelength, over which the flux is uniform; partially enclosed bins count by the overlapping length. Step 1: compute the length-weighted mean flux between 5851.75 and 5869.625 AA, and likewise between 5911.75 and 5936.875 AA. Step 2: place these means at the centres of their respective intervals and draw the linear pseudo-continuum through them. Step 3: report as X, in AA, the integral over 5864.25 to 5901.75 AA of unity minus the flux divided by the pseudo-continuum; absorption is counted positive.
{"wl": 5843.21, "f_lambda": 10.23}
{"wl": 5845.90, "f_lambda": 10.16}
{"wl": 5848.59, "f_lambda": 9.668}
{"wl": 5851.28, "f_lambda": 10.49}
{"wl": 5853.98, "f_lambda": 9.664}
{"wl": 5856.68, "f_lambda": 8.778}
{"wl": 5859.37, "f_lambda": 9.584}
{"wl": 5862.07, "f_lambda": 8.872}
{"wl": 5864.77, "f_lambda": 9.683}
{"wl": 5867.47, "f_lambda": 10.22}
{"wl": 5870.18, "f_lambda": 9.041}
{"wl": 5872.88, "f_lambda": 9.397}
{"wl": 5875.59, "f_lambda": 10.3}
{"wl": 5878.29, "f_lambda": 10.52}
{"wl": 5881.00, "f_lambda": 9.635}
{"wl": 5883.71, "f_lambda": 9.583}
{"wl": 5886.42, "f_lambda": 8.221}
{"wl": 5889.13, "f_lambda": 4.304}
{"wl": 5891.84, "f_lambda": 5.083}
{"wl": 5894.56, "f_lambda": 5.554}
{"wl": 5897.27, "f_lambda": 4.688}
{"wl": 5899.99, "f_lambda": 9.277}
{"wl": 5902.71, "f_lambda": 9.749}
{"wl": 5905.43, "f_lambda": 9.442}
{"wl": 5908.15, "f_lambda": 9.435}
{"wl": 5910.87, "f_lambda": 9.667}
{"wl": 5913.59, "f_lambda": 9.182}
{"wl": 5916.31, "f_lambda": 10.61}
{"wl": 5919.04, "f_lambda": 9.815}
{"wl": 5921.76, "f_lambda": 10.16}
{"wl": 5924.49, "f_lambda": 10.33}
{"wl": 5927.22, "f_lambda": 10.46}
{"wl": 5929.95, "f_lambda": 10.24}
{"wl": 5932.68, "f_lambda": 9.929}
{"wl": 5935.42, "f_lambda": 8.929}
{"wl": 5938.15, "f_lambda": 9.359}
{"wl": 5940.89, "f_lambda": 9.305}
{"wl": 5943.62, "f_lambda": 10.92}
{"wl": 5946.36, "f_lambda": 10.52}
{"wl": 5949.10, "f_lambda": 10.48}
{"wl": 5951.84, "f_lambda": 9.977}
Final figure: 5.5 AA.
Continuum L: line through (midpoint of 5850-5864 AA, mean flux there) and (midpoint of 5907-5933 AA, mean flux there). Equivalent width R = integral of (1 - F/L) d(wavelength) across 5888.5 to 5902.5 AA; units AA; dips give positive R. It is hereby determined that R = 5.2 AA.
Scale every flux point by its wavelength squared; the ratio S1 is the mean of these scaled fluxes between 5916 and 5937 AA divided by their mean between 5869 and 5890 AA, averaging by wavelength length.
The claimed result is 1.13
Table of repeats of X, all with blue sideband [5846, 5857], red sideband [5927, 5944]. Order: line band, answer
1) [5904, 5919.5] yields 0.2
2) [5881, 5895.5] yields 4.3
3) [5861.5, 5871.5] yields 0.3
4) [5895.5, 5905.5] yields 1.8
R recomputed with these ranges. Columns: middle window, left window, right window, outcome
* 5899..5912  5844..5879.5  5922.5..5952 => 0.5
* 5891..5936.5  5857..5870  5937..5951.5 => 4.0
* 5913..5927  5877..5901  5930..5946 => -1.9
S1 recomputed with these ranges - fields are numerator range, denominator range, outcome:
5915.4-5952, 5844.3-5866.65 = 1.07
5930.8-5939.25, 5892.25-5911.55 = 1.19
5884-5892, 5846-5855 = 0.66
